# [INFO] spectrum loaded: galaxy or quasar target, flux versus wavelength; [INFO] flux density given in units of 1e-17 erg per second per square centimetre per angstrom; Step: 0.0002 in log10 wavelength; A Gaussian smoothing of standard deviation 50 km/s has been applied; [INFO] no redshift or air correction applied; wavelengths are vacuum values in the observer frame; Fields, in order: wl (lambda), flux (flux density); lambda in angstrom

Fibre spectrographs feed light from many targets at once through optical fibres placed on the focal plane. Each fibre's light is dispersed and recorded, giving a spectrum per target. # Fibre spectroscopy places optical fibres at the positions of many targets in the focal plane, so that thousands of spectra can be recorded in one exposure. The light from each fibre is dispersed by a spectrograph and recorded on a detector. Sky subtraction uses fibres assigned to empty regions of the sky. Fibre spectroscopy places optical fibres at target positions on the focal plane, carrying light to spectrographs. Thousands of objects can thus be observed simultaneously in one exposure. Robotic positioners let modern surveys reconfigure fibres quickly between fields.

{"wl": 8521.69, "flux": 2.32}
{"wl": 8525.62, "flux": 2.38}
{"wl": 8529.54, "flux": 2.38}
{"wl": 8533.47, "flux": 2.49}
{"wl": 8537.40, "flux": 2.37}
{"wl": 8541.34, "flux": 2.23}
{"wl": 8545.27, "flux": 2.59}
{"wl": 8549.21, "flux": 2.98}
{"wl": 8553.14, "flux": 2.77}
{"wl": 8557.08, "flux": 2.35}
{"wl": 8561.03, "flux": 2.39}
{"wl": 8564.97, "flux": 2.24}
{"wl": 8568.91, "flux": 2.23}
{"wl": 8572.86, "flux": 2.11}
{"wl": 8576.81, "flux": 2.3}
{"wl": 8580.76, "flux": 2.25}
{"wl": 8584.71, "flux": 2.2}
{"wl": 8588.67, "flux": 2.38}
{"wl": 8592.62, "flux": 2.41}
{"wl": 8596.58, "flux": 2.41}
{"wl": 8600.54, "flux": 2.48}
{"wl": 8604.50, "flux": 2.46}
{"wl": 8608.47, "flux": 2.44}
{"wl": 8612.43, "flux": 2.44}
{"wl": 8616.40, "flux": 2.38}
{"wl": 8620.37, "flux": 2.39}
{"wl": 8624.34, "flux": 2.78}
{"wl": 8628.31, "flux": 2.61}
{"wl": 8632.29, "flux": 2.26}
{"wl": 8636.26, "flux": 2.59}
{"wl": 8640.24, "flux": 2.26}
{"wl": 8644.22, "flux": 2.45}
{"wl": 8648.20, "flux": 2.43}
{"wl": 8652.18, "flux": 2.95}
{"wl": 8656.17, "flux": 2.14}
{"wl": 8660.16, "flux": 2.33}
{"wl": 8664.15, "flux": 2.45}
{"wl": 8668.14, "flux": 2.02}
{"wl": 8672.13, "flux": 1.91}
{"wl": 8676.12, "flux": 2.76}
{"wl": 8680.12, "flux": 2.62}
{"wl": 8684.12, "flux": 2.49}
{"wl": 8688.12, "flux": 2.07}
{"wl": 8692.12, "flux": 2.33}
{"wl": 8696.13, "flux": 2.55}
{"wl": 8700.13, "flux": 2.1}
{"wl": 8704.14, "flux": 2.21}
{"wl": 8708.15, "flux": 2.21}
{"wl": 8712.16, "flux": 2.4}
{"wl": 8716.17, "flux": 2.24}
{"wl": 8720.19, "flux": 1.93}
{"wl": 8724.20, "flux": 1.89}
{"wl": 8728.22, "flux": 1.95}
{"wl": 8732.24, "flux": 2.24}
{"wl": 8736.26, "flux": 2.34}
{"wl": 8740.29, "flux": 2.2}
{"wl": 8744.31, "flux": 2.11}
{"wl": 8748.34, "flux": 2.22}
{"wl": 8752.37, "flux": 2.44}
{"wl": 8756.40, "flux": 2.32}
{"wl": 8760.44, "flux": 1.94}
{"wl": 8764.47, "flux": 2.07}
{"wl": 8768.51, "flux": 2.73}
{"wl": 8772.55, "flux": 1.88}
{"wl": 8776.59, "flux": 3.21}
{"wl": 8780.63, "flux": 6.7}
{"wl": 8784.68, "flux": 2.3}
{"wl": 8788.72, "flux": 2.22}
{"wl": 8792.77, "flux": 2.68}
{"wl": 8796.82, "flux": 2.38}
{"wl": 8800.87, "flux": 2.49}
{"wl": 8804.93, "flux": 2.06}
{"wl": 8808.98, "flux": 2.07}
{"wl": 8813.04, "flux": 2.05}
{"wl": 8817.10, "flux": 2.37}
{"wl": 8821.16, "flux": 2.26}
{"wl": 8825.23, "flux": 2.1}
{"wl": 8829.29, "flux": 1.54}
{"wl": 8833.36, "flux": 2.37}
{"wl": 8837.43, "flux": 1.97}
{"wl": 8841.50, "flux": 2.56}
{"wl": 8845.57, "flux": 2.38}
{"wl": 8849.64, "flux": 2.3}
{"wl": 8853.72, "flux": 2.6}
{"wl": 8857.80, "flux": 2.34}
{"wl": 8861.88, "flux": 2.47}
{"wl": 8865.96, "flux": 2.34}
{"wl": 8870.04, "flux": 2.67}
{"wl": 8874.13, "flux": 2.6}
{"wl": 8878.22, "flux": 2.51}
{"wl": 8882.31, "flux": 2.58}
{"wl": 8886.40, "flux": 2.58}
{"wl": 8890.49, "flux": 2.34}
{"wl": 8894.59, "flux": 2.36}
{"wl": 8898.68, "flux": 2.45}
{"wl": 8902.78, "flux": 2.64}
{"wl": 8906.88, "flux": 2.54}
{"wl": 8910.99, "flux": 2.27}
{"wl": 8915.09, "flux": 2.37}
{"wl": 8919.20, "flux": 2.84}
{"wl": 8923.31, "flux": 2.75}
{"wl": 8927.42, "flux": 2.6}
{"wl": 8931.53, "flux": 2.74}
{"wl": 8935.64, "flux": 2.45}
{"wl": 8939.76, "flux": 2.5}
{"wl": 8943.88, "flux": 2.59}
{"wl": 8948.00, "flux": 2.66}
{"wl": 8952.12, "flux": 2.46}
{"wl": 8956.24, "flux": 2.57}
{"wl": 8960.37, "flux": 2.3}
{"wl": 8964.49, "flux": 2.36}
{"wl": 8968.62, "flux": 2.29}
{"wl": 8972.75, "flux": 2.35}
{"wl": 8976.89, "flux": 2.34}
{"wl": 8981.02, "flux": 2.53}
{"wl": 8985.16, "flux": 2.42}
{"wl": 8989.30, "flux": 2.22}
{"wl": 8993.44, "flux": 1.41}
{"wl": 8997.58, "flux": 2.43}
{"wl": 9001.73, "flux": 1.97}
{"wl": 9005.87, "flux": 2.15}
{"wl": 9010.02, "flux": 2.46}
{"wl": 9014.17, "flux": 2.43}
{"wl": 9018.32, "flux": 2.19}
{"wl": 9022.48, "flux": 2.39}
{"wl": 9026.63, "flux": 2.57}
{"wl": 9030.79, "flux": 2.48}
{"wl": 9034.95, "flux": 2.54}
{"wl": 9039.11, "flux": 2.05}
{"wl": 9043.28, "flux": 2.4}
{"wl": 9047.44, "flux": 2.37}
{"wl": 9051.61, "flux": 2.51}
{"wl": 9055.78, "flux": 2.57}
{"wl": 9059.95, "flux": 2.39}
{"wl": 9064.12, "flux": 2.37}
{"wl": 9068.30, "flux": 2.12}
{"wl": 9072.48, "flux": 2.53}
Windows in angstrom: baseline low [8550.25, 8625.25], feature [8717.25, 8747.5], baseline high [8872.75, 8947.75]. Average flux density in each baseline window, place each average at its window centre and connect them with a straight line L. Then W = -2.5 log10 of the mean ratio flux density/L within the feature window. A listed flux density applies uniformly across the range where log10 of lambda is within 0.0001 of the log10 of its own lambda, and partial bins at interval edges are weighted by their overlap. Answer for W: 0.170 mag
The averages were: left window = 2.39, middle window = 2.1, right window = 2.54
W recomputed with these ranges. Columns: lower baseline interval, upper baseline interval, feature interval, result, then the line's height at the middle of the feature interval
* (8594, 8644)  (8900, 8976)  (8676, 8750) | 0.106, 2.47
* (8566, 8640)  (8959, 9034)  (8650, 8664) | -0.041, 2.38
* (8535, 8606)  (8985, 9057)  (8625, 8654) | -0.060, 2.38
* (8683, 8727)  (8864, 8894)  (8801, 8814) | 0.127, 2.39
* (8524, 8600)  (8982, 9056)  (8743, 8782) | -0.152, 2.36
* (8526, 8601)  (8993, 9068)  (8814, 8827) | 0.062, 2.36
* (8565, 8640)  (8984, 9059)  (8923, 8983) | -0.077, 2.32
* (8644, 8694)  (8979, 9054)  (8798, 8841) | 0.097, 2.35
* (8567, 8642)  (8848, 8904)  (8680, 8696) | 0.023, 2.42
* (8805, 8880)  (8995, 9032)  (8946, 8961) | -0.090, 2.32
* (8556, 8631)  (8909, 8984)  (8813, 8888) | 0.051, 2.47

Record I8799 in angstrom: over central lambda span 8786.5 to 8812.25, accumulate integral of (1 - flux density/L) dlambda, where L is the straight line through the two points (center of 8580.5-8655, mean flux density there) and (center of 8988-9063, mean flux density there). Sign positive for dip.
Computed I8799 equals 0.9 angstrom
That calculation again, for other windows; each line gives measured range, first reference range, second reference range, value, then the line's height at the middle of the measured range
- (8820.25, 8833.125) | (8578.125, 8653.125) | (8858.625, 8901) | 2.5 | 2.48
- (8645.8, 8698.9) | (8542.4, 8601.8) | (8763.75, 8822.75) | 2.7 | 2.51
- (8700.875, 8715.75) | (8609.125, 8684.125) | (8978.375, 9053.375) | 1.0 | 2.41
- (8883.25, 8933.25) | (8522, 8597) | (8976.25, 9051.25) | -4.7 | 2.32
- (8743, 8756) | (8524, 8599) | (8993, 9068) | 0.5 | 2.37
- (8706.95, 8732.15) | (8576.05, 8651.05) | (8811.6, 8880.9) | 2.9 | 2.38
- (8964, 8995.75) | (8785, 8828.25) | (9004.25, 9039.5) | 1.6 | 2.36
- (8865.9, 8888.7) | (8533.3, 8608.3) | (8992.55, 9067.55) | -2.0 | 2.35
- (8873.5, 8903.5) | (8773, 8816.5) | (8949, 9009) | 0.3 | 2.52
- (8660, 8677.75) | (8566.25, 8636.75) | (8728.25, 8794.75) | 1.4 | 2.47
